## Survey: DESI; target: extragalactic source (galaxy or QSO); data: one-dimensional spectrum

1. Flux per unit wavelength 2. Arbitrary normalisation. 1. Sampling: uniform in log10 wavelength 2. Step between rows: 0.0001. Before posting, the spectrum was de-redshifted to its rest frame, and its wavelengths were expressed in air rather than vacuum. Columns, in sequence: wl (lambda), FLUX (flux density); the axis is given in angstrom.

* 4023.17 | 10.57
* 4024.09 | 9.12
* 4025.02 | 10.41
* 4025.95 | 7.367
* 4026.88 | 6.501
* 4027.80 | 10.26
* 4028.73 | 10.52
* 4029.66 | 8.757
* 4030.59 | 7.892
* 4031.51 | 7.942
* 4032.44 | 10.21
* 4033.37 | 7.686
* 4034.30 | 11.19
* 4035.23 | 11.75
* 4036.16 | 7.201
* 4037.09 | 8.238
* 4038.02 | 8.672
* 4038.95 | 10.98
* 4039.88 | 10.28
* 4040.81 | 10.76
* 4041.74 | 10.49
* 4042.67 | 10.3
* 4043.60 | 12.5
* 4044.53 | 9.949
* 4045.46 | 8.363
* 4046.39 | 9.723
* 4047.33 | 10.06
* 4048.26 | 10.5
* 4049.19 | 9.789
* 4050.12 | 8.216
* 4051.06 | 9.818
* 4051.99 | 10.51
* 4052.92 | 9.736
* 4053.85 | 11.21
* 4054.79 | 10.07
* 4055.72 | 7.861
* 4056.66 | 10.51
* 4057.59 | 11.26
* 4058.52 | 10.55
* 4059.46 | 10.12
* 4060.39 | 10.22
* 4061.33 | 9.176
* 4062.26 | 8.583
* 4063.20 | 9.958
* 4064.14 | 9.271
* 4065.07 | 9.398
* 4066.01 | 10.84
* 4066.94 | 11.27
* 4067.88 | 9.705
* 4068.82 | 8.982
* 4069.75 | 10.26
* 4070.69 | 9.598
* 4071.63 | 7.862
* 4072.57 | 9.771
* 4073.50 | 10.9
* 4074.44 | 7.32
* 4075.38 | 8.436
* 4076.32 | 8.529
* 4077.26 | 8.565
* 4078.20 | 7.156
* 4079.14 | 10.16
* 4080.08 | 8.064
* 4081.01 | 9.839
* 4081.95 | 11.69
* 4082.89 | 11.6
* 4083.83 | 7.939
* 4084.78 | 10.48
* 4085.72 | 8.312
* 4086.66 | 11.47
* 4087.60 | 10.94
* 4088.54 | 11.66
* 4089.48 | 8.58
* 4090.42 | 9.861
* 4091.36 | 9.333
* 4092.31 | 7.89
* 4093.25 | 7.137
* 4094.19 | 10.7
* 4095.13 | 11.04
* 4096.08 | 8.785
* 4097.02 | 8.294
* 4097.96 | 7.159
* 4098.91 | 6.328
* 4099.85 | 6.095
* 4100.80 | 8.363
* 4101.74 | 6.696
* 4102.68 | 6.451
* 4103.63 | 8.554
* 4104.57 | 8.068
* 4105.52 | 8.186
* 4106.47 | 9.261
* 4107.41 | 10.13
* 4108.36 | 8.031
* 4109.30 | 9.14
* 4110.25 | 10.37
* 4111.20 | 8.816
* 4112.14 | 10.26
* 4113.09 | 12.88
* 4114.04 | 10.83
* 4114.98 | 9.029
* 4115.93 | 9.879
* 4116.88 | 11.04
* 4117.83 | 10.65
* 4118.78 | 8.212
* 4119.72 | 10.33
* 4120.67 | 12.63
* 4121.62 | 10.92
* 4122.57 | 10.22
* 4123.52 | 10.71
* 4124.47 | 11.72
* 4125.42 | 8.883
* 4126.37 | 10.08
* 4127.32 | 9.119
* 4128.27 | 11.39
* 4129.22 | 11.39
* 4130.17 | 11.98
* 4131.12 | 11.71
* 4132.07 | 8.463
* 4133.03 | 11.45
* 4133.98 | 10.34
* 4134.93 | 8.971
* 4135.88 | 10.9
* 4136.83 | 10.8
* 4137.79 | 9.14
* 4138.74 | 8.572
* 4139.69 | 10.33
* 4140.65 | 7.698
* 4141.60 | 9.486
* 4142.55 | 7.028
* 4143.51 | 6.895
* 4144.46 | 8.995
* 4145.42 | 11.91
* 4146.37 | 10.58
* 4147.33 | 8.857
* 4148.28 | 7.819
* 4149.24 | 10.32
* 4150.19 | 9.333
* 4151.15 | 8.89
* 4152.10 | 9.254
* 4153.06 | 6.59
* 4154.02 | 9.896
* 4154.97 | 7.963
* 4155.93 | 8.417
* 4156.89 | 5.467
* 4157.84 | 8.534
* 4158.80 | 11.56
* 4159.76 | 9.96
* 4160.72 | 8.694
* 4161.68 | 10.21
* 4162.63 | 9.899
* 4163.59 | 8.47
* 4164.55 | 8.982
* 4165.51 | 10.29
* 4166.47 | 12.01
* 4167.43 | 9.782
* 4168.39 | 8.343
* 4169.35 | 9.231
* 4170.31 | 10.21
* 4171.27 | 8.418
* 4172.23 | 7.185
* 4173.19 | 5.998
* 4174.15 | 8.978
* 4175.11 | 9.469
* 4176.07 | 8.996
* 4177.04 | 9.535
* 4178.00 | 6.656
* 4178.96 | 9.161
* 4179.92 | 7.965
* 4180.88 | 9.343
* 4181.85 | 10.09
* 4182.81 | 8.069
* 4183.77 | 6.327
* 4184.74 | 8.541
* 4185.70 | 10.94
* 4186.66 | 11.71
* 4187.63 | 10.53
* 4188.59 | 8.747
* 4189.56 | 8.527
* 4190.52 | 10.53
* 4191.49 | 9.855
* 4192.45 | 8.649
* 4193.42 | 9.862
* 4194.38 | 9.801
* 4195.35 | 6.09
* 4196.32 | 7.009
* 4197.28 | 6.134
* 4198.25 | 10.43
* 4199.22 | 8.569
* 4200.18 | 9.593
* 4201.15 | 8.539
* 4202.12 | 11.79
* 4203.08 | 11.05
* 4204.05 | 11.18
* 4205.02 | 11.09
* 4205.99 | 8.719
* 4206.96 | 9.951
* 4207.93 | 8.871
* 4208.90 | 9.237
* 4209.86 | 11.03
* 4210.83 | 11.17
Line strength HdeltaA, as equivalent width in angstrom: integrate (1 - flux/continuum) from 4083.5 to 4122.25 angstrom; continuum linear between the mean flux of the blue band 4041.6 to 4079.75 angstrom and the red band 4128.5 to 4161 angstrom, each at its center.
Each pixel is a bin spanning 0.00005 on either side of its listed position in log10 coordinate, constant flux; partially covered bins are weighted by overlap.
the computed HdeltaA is 0.93 angstrom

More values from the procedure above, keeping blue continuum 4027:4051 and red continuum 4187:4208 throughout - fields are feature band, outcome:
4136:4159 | 1.3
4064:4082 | 0.5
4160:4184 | 1.2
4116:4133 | -1.9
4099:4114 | 1.2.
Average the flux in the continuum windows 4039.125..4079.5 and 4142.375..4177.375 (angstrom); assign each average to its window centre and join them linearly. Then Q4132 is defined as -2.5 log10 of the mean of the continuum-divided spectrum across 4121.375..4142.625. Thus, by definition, -0.10 mag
